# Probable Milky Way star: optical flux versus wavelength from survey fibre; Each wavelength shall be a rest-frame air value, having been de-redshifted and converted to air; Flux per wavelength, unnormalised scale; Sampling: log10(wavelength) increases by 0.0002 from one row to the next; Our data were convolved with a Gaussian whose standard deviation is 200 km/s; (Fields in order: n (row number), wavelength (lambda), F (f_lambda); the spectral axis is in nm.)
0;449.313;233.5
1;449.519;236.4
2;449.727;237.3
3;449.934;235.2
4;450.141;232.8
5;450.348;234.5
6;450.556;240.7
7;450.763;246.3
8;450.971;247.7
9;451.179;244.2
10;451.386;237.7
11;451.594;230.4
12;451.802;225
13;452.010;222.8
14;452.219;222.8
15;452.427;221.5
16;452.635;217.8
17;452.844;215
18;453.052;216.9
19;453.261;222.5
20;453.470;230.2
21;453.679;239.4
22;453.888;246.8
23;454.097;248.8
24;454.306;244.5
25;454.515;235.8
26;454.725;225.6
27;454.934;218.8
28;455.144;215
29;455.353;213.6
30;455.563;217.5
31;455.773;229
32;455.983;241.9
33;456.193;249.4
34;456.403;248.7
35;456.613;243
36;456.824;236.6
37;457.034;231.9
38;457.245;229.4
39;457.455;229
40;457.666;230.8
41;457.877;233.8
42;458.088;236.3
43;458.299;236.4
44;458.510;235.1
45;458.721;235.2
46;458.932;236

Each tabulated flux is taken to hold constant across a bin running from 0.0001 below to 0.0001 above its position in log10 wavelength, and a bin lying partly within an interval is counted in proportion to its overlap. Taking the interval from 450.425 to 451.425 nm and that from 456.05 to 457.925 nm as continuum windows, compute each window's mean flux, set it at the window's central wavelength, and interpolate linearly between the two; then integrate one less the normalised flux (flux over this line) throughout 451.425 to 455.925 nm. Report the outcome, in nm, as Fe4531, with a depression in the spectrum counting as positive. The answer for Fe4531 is 0.25 nm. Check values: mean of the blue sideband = 243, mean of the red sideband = 237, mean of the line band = 227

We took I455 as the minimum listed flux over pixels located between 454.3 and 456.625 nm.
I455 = 213.6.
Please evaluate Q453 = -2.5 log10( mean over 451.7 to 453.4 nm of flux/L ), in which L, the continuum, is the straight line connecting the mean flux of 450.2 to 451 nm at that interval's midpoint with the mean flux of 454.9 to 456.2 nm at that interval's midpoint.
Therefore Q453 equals 0.068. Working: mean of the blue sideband 241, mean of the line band 221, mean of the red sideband 225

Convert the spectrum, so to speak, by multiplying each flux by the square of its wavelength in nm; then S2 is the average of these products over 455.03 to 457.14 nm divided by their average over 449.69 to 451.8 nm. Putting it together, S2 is 1.00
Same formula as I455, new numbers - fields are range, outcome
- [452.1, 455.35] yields 215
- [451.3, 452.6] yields 221.5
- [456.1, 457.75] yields 229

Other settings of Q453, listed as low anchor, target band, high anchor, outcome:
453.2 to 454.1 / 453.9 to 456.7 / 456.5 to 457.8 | 0.01 mag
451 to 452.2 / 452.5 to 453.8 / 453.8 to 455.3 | 0.04 mag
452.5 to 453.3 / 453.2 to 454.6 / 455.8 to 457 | -0.07 mag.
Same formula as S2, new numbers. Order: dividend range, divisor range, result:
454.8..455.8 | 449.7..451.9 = 0.94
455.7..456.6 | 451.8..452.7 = 1.11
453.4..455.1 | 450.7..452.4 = 1.02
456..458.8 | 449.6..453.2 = 1.05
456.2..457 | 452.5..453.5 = 1.12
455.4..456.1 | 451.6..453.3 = 1.05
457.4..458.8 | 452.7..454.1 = 1.04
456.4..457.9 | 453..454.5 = 1.01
